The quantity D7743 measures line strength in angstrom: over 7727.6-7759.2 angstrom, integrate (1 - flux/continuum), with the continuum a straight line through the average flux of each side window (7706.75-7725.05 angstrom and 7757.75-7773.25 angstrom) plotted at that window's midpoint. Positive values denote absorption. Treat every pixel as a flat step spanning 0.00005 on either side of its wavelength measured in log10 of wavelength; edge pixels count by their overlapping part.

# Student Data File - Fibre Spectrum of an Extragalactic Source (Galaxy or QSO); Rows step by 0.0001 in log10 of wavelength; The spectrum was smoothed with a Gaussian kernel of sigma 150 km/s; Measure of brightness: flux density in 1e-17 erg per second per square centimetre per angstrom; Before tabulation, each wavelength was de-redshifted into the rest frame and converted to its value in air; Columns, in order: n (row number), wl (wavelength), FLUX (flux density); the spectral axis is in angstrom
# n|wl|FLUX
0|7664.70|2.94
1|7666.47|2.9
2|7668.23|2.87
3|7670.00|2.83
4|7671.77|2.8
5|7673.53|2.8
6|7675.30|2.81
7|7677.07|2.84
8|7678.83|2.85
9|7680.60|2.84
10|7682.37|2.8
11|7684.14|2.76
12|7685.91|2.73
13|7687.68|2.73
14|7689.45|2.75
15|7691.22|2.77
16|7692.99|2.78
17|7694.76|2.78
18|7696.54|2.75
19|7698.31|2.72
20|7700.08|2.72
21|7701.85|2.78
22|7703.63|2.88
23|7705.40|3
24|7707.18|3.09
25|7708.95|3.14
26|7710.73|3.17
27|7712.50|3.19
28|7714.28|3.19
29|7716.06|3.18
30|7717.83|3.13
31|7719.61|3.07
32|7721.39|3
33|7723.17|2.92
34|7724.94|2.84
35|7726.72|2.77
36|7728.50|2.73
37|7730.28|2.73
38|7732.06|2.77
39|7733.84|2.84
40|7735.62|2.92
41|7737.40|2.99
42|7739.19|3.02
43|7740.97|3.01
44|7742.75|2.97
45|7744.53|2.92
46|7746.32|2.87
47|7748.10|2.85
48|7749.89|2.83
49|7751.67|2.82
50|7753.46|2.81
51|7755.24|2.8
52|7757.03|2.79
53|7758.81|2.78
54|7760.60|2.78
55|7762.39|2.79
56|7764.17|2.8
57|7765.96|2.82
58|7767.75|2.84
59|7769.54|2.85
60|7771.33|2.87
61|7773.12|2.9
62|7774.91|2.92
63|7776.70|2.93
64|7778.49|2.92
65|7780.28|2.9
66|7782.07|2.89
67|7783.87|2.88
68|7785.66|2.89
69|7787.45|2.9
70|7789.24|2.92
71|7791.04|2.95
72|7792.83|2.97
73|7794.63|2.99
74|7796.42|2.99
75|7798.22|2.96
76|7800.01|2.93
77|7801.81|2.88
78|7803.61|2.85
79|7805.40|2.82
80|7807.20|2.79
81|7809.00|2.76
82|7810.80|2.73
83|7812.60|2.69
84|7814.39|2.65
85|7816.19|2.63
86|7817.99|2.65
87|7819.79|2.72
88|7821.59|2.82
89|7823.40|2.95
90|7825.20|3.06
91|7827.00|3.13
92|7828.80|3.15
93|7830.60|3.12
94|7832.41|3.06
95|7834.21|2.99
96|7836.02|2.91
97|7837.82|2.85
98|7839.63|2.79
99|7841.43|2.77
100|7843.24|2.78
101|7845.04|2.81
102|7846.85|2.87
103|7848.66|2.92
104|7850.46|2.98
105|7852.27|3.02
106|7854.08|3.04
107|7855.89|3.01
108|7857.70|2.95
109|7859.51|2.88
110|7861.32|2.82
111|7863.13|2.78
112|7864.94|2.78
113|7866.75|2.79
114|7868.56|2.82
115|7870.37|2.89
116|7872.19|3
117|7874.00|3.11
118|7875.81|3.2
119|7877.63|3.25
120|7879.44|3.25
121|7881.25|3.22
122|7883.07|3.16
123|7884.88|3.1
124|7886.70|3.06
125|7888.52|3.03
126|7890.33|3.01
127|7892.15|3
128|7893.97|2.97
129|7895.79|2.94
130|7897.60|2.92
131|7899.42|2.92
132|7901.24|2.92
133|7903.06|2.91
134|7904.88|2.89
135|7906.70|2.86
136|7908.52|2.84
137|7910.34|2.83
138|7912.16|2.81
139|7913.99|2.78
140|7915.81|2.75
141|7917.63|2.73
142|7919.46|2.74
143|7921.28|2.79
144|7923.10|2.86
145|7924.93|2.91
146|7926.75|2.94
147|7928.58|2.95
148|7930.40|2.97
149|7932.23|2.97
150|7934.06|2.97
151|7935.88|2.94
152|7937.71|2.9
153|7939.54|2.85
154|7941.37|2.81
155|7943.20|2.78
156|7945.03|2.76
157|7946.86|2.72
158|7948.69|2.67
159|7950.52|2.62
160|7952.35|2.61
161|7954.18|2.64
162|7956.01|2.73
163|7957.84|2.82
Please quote 0.9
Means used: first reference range 3.09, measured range 2.86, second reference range 2.82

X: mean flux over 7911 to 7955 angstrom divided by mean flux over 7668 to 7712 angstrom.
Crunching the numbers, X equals 0.99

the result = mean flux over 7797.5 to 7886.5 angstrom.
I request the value 2.92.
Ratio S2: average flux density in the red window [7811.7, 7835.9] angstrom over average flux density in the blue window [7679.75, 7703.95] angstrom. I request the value 1.0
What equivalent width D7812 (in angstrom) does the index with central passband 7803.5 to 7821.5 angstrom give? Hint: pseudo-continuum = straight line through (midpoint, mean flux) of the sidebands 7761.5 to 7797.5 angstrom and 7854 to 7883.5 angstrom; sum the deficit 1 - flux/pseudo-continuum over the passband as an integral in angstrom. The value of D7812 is 1.3 angstrom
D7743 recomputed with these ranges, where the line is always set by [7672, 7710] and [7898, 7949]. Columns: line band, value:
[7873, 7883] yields -1.2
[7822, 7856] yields -1.4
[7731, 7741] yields -0.3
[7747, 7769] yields 0.2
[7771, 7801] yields -0.9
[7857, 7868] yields 0.1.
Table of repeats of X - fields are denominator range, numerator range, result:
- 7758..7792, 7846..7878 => 1.03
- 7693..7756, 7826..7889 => 1.02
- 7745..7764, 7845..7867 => 1.03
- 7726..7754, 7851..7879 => 1.03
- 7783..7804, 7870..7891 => 1.06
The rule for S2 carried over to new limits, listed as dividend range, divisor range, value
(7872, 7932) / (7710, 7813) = 1.02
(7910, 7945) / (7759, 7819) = 1.00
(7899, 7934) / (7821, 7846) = 0.97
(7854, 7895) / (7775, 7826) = 1.05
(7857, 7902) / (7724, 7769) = 1.05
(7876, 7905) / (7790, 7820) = 1.08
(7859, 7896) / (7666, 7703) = 1.08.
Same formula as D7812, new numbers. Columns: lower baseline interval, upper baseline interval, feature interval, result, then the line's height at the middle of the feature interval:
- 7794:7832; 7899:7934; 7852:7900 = -2.19 angstrom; 2.87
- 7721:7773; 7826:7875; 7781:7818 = 0.53 angstrom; 2.89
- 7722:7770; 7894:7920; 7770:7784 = -0.26 angstrom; 2.85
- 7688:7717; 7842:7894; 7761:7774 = 0.50 angstrom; 2.95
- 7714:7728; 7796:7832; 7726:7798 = 1.57 angstrom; 2.94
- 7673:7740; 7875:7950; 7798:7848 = 0.81 angstrom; 2.91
